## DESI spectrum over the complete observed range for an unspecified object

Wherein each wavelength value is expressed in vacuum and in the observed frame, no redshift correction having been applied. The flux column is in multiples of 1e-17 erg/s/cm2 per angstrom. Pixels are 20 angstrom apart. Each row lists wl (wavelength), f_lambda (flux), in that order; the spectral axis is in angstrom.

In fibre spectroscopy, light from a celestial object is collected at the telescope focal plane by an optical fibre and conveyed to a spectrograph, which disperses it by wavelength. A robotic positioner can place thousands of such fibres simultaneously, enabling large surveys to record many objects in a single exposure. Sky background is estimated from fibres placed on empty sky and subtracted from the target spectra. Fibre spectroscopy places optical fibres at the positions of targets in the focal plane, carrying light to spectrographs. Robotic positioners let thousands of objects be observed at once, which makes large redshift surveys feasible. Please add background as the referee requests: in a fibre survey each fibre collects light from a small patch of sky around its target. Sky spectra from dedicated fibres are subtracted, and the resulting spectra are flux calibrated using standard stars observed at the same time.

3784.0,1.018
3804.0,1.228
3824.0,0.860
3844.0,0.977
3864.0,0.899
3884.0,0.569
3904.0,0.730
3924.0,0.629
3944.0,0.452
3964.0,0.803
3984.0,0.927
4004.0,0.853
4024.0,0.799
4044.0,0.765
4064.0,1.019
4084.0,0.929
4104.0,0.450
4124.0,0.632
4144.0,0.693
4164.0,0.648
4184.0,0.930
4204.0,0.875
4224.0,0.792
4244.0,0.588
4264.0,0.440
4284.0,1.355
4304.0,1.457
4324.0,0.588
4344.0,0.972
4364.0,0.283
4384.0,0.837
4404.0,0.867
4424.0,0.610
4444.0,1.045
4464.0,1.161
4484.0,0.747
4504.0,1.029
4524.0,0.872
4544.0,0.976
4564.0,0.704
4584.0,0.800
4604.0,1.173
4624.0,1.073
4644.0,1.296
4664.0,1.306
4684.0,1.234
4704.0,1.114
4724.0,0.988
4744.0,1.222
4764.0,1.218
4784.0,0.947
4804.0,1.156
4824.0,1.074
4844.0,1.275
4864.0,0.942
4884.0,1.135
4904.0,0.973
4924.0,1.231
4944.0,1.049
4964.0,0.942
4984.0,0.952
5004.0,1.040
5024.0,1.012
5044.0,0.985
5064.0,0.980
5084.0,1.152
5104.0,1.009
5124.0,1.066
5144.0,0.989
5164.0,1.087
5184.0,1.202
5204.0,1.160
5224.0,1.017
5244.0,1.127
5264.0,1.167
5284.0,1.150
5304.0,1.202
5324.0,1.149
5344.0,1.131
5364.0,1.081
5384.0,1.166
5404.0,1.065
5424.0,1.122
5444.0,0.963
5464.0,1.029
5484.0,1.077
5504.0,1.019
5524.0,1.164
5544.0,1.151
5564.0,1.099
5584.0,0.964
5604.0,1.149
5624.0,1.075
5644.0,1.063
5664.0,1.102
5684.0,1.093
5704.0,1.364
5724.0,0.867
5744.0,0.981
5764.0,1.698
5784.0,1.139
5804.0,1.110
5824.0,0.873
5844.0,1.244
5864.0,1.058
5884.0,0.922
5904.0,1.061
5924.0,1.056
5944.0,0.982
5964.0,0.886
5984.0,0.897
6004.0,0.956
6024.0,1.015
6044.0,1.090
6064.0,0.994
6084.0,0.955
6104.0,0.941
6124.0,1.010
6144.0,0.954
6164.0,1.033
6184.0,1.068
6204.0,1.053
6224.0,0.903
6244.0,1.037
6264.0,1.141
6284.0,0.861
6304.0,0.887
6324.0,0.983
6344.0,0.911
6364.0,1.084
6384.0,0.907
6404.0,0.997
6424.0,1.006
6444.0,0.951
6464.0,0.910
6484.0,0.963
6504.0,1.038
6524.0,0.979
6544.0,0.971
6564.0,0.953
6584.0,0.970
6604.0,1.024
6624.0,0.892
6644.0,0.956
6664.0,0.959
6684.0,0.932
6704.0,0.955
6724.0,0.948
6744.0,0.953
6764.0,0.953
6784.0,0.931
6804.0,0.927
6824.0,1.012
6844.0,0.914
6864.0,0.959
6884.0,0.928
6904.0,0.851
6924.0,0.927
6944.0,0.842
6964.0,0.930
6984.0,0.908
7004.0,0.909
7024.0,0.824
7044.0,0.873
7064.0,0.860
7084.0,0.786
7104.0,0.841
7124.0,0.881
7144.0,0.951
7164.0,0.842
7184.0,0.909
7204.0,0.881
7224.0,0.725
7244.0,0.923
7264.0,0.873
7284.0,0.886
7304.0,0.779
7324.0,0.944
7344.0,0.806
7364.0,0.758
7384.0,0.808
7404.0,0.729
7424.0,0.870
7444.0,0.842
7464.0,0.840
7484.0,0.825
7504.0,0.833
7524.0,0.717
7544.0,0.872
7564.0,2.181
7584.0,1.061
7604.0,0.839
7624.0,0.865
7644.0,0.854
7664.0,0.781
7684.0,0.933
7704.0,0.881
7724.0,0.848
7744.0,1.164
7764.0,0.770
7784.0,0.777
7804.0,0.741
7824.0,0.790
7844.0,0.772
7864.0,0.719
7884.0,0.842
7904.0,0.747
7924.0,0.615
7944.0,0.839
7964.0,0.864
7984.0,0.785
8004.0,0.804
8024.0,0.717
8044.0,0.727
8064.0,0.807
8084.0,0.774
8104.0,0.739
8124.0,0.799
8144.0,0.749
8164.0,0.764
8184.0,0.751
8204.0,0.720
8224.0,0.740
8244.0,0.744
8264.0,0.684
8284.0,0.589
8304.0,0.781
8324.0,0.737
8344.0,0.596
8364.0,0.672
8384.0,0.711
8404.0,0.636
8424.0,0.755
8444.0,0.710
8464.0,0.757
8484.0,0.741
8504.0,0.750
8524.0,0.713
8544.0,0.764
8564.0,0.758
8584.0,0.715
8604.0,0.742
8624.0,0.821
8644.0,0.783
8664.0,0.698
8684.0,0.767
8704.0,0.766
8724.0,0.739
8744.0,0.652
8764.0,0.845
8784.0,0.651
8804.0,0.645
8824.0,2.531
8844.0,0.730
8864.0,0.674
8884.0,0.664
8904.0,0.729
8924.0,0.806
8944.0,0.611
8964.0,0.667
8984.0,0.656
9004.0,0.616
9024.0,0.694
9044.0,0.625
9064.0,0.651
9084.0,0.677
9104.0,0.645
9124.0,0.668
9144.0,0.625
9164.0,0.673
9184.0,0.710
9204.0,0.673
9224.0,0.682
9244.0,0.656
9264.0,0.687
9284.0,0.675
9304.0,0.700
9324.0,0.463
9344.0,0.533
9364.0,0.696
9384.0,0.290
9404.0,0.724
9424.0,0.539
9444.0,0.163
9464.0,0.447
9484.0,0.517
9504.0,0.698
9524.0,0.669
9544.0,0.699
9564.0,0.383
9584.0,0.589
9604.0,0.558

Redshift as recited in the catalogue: 0.151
